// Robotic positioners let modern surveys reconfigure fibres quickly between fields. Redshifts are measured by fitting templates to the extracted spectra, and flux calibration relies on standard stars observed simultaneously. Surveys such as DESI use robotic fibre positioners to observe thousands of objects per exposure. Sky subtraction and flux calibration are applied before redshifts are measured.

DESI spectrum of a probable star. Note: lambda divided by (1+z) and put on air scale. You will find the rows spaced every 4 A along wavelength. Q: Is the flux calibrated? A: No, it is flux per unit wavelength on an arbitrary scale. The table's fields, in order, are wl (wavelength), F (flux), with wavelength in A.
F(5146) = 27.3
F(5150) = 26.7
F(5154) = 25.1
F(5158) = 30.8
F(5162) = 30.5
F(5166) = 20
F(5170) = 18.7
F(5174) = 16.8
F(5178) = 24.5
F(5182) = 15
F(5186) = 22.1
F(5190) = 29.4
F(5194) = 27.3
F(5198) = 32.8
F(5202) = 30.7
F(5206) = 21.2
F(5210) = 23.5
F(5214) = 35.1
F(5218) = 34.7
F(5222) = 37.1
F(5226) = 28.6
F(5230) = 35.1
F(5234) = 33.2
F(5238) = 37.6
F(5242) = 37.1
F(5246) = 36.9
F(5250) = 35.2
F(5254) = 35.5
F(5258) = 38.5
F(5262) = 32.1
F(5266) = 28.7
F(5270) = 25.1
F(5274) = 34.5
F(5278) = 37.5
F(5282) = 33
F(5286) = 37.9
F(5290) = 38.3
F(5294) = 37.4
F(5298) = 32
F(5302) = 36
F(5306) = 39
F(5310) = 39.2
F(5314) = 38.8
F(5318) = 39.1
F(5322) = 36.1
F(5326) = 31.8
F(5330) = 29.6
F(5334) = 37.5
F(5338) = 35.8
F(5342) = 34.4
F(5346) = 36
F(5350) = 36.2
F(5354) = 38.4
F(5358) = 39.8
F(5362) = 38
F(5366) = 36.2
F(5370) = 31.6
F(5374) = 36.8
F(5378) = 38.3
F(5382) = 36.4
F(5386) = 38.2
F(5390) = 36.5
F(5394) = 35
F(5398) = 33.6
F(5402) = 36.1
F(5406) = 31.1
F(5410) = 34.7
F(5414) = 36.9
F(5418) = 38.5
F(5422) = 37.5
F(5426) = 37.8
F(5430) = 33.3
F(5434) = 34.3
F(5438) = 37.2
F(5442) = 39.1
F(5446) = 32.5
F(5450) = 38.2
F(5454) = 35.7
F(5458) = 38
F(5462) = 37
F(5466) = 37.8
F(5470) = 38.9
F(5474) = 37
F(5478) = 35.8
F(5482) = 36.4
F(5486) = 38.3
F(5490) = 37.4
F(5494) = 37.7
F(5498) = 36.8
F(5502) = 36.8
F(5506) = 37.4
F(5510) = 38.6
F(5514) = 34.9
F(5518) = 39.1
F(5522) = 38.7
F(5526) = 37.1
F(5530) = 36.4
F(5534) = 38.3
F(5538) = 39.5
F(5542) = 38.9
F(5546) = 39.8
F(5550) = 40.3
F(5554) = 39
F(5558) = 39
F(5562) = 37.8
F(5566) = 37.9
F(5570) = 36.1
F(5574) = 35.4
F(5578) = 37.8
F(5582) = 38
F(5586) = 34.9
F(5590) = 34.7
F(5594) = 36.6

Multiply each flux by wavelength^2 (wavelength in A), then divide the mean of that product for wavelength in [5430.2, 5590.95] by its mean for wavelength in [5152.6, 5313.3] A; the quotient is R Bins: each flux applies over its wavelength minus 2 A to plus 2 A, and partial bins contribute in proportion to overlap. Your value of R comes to 1.3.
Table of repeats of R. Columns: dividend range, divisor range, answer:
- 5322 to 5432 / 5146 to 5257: 1.32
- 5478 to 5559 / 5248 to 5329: 1.17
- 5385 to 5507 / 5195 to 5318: 1.15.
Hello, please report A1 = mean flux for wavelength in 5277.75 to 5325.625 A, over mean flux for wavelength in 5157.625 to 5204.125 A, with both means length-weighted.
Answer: 1.49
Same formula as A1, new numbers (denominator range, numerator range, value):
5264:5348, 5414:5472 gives 1.05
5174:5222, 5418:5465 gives 1.36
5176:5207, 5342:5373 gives 1.43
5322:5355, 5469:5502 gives 1.07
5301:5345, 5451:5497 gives 1.03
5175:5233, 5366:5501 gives 1.29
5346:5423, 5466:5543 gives 1.04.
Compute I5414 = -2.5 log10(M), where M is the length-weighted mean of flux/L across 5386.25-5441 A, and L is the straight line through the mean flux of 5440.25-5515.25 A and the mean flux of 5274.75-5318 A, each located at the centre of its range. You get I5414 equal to 0.04 mag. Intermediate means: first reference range 36.9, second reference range 37.1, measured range 35.7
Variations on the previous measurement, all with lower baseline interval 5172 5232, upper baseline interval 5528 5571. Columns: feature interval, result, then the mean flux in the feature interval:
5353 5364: -0.19 mag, 38.8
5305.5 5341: -0.15 mag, 36.2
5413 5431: -0.08 mag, 37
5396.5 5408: 0.01 mag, 33.6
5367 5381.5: -0.08 mag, 35.7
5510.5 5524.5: 0.00 mag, 37.7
